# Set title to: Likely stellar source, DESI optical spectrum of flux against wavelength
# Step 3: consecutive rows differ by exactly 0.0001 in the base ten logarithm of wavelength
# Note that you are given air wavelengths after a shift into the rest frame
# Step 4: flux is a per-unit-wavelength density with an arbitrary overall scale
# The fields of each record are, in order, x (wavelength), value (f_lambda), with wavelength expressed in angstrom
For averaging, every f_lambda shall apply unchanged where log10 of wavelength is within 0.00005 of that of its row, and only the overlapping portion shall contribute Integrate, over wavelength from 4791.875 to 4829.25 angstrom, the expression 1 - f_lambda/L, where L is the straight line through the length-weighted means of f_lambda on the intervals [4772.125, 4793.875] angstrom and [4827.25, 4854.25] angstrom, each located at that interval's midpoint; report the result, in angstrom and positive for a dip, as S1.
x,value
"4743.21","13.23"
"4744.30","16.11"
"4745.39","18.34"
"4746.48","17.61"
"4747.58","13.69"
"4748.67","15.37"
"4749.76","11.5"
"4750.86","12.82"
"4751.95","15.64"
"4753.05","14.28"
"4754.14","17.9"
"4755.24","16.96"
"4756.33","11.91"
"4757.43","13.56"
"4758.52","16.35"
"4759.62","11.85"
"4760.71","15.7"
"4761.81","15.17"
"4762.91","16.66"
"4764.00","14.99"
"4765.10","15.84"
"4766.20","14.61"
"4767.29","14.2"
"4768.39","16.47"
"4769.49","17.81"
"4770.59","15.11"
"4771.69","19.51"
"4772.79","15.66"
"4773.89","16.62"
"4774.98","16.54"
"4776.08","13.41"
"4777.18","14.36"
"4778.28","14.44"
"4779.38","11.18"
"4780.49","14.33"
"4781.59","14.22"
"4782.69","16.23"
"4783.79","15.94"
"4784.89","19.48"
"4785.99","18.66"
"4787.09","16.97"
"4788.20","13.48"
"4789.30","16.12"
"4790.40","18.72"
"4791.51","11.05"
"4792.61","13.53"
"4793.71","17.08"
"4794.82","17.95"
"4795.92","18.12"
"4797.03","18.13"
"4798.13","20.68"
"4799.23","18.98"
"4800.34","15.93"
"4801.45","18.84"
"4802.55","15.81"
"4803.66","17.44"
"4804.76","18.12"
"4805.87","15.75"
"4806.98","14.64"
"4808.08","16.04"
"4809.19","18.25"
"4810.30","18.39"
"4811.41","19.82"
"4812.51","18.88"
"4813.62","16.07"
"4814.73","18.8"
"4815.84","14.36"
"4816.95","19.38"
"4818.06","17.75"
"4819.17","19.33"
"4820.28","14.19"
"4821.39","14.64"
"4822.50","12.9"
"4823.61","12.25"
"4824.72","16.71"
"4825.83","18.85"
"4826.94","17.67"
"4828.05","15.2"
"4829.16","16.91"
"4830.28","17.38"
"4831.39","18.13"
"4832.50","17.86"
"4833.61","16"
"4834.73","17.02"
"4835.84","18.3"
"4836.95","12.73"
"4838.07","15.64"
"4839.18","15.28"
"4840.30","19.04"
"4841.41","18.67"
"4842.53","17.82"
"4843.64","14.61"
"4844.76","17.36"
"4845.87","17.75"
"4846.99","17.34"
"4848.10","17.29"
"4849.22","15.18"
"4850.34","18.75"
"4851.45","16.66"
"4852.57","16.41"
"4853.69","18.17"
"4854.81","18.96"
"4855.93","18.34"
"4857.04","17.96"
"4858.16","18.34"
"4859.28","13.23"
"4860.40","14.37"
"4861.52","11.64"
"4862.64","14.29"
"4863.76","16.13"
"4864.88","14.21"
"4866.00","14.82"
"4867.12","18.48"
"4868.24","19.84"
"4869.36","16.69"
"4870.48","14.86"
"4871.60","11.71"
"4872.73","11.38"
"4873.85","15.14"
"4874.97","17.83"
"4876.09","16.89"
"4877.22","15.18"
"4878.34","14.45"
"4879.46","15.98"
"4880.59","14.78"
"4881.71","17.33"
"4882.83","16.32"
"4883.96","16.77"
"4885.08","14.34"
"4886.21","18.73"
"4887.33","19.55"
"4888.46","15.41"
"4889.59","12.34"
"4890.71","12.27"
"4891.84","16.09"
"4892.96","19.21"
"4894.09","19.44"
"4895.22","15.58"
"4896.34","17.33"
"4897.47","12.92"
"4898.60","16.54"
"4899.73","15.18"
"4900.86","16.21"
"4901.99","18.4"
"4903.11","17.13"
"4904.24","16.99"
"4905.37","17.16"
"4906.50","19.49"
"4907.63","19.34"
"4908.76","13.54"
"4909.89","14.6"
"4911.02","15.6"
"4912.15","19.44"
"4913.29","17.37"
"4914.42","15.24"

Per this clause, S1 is -1.97 angstrom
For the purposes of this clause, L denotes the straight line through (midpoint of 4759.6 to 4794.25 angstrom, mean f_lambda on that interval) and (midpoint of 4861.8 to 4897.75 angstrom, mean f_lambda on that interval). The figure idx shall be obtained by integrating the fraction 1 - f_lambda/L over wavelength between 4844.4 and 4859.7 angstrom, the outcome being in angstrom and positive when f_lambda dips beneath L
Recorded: -1.5 angstrom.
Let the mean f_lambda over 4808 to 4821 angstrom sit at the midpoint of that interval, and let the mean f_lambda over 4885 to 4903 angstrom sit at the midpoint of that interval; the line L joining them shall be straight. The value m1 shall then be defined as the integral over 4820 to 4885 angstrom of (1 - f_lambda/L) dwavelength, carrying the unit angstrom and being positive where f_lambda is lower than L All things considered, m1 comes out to 3.1 angstrom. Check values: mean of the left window 17.6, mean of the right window 16.3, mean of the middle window 16.2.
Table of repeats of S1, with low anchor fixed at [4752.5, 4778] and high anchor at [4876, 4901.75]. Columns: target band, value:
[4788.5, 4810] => -1.75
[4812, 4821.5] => -0.88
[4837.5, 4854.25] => -1.29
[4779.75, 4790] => -0.37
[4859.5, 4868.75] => 0.33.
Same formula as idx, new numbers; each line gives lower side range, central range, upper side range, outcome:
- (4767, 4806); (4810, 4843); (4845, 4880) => -1.3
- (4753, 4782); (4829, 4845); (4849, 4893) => -1.2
